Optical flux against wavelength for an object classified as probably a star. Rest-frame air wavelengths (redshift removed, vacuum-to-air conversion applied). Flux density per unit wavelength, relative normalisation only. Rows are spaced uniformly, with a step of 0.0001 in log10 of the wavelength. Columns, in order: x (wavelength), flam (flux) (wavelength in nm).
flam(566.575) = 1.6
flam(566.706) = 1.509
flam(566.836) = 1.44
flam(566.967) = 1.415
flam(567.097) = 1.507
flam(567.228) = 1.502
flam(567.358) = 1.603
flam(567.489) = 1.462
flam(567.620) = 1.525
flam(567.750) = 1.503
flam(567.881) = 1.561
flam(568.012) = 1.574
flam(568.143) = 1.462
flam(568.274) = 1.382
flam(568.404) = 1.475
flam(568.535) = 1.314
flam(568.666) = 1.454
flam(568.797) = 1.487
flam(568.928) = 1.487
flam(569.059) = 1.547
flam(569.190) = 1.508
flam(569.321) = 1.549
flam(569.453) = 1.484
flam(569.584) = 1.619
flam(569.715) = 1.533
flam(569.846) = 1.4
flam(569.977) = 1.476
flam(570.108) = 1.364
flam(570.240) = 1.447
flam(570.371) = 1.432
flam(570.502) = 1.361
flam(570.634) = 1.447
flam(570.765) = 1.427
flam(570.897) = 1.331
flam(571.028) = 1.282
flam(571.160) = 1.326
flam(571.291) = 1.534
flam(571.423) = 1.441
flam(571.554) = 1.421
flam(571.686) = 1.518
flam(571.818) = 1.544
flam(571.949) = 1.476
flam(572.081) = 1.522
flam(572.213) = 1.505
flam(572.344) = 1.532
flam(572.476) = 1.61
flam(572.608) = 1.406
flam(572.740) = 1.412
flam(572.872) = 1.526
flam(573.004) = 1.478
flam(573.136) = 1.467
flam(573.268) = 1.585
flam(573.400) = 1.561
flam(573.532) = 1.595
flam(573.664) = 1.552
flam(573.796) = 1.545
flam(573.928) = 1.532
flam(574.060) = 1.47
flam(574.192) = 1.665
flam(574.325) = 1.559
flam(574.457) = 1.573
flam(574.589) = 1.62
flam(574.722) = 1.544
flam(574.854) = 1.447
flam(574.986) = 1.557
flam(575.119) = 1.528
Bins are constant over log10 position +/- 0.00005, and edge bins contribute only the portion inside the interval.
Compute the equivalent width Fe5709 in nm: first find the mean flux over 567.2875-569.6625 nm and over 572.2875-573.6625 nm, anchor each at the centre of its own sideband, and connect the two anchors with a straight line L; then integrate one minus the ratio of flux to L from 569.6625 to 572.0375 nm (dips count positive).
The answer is 0.12 nm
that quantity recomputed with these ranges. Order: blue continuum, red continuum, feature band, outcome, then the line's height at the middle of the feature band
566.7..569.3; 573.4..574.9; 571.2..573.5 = 0.05 nm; 1.54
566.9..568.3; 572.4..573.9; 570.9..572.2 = 0.06 nm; 1.52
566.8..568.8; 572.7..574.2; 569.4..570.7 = 0.04 nm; 1.5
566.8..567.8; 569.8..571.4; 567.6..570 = -0.06 nm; 1.45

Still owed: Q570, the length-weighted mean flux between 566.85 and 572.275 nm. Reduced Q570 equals 1.47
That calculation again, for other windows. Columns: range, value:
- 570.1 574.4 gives 1.48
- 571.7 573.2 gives 1.5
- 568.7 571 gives 1.46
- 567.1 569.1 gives 1.49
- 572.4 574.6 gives 1.54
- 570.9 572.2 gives 1.45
